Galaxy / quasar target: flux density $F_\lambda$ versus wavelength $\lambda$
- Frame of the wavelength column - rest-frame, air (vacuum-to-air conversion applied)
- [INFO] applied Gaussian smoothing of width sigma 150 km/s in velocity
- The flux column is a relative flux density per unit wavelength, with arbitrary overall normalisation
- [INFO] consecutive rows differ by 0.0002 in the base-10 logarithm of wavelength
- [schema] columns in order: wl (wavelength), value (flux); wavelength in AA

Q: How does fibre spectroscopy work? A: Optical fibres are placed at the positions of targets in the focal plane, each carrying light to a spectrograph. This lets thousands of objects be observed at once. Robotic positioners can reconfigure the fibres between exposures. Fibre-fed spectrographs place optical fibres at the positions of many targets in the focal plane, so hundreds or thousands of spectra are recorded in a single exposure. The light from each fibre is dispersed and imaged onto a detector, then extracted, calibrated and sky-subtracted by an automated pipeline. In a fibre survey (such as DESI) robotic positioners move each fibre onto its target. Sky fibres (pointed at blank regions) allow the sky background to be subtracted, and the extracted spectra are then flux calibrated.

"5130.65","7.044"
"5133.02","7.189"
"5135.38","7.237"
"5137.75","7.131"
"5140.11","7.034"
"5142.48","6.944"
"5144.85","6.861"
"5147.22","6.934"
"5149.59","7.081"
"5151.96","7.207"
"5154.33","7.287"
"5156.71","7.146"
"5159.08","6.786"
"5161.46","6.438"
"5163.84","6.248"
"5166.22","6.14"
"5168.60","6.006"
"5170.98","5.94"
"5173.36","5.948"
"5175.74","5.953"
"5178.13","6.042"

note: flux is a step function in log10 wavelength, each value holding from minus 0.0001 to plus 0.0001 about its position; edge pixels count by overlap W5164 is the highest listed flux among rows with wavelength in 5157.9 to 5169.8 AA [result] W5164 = 6.786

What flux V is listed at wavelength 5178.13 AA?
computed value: 6.042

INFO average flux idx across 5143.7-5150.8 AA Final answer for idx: 6.96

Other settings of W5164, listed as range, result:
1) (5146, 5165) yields 7.287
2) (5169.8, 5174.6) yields 5.948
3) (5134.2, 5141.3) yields 7.237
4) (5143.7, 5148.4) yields 6.934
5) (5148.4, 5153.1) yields 7.207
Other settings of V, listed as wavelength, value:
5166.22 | 6.14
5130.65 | 7.044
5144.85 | 6.861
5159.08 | 6.786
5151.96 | 7.207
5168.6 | 6.006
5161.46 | 6.438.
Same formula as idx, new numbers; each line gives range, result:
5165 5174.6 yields 6.01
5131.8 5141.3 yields 7.15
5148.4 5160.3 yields 7.1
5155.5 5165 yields 6.65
